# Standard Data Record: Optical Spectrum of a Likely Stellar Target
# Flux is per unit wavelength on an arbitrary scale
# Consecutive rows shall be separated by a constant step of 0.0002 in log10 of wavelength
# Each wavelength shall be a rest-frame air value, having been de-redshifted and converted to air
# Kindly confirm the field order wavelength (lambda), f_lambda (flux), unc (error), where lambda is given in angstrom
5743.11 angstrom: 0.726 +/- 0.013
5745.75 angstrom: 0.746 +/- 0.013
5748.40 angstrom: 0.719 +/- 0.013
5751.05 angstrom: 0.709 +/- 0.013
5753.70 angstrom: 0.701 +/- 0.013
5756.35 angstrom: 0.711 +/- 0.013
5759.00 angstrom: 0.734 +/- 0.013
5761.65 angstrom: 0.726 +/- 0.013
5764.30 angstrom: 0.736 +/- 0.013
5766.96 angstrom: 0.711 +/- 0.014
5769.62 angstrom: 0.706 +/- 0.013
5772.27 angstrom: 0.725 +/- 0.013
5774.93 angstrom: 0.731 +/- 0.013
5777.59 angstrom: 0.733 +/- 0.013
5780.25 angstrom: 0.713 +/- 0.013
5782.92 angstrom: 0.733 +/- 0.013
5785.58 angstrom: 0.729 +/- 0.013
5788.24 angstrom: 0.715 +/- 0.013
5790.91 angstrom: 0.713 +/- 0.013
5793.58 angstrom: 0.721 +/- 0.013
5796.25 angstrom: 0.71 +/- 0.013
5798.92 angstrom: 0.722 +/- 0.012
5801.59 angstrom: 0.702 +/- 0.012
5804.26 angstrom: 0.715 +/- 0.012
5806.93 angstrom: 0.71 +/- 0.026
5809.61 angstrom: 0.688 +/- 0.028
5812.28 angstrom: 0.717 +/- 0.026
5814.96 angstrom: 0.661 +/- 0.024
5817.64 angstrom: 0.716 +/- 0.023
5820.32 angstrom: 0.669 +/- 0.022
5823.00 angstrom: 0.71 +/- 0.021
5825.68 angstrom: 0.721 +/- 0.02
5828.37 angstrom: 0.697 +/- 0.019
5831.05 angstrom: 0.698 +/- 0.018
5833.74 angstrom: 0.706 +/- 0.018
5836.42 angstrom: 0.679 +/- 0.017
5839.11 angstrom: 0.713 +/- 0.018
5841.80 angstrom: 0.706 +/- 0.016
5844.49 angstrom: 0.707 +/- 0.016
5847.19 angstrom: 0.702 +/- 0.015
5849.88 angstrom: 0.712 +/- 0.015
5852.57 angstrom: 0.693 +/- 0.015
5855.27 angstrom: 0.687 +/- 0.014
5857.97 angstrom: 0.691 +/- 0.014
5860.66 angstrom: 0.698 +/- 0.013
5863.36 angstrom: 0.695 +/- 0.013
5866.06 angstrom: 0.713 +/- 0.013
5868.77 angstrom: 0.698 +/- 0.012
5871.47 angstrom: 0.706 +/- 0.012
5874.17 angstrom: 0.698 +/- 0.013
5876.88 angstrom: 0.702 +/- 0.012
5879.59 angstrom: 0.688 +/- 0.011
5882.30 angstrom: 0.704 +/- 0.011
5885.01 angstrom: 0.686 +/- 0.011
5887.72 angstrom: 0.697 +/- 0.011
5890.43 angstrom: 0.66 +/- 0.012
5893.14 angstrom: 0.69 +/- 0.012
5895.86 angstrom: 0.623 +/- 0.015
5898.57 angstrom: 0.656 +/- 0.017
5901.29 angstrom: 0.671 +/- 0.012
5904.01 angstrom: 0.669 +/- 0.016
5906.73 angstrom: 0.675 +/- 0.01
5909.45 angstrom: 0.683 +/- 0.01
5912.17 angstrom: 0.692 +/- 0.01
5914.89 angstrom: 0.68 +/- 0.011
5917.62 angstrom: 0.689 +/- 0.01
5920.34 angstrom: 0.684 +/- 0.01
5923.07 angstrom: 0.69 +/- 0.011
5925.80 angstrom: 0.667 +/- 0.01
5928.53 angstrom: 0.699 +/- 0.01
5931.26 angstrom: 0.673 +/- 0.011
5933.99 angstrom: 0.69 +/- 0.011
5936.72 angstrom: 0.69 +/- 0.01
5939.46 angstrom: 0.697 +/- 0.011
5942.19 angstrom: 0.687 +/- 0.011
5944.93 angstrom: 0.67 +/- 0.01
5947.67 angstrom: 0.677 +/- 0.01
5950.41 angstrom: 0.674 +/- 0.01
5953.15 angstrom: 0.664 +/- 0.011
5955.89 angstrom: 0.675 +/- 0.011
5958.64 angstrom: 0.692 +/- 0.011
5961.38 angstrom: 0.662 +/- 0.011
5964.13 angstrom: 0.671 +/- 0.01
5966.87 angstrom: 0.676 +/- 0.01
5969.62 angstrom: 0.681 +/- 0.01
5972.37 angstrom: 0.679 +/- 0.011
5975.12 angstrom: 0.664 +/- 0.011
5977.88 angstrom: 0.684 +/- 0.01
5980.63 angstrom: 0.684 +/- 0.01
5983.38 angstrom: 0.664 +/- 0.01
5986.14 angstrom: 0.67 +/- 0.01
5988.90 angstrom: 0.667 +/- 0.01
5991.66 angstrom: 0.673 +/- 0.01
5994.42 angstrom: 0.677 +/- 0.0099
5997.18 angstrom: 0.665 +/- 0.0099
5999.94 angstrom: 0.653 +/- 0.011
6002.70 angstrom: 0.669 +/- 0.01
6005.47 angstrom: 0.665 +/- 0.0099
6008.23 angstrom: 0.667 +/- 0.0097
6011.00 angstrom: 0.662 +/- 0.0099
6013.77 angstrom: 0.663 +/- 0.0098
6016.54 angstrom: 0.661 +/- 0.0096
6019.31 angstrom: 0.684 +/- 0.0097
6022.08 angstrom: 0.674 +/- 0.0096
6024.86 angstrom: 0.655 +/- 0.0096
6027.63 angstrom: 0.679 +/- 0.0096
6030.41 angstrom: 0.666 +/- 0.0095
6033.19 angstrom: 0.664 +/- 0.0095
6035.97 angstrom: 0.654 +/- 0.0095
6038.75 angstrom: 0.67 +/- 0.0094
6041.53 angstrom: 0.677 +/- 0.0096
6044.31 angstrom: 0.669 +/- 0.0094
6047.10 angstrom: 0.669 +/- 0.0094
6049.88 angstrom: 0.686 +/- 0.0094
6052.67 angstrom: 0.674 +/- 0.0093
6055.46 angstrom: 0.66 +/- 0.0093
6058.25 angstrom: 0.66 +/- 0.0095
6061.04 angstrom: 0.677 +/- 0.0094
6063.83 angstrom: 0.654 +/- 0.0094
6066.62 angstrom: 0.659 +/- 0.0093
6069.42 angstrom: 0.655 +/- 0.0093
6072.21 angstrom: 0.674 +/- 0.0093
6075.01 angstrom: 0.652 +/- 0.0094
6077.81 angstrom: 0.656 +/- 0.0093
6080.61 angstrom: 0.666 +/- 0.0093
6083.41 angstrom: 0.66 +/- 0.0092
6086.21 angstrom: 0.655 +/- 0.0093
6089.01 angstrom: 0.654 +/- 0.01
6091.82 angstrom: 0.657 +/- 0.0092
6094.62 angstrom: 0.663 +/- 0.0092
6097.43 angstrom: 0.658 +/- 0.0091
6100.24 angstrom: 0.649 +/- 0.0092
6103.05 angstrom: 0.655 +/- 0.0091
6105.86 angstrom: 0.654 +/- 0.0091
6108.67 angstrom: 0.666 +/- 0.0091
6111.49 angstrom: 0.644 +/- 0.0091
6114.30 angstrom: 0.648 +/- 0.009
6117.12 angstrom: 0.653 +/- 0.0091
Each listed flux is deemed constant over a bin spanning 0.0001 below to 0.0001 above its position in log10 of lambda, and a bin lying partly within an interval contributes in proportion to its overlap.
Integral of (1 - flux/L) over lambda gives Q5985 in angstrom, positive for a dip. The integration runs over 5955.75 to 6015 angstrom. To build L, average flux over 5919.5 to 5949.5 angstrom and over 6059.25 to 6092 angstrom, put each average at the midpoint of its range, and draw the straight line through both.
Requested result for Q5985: 0.4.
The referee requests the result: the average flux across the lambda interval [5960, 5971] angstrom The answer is 0.673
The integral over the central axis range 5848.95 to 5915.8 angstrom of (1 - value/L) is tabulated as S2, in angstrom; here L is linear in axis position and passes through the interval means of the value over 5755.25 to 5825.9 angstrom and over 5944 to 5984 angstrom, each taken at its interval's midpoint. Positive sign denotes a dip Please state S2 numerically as 0.6 angstrom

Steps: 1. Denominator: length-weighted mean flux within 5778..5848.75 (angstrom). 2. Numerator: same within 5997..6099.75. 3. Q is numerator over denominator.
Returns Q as 0.94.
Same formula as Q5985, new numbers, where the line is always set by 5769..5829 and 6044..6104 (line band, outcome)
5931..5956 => 0.2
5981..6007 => 0.3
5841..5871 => 0.0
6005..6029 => 0.1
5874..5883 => 0.0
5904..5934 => 0.3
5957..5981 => 0.1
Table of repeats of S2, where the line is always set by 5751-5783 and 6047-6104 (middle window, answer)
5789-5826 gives 0.41 angstrom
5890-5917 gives 0.92 angstrom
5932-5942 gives -0.04 angstrom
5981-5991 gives 0.14 angstrom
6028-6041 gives 0.07 angstrom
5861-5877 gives -0.01 angstrom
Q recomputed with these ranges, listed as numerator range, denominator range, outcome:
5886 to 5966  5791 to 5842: 0.96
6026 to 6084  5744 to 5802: 0.92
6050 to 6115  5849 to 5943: 0.96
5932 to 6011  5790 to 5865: 0.96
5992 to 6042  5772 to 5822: 0.94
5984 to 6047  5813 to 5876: 0.95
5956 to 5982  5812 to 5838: 0.97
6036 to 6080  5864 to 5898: 0.97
